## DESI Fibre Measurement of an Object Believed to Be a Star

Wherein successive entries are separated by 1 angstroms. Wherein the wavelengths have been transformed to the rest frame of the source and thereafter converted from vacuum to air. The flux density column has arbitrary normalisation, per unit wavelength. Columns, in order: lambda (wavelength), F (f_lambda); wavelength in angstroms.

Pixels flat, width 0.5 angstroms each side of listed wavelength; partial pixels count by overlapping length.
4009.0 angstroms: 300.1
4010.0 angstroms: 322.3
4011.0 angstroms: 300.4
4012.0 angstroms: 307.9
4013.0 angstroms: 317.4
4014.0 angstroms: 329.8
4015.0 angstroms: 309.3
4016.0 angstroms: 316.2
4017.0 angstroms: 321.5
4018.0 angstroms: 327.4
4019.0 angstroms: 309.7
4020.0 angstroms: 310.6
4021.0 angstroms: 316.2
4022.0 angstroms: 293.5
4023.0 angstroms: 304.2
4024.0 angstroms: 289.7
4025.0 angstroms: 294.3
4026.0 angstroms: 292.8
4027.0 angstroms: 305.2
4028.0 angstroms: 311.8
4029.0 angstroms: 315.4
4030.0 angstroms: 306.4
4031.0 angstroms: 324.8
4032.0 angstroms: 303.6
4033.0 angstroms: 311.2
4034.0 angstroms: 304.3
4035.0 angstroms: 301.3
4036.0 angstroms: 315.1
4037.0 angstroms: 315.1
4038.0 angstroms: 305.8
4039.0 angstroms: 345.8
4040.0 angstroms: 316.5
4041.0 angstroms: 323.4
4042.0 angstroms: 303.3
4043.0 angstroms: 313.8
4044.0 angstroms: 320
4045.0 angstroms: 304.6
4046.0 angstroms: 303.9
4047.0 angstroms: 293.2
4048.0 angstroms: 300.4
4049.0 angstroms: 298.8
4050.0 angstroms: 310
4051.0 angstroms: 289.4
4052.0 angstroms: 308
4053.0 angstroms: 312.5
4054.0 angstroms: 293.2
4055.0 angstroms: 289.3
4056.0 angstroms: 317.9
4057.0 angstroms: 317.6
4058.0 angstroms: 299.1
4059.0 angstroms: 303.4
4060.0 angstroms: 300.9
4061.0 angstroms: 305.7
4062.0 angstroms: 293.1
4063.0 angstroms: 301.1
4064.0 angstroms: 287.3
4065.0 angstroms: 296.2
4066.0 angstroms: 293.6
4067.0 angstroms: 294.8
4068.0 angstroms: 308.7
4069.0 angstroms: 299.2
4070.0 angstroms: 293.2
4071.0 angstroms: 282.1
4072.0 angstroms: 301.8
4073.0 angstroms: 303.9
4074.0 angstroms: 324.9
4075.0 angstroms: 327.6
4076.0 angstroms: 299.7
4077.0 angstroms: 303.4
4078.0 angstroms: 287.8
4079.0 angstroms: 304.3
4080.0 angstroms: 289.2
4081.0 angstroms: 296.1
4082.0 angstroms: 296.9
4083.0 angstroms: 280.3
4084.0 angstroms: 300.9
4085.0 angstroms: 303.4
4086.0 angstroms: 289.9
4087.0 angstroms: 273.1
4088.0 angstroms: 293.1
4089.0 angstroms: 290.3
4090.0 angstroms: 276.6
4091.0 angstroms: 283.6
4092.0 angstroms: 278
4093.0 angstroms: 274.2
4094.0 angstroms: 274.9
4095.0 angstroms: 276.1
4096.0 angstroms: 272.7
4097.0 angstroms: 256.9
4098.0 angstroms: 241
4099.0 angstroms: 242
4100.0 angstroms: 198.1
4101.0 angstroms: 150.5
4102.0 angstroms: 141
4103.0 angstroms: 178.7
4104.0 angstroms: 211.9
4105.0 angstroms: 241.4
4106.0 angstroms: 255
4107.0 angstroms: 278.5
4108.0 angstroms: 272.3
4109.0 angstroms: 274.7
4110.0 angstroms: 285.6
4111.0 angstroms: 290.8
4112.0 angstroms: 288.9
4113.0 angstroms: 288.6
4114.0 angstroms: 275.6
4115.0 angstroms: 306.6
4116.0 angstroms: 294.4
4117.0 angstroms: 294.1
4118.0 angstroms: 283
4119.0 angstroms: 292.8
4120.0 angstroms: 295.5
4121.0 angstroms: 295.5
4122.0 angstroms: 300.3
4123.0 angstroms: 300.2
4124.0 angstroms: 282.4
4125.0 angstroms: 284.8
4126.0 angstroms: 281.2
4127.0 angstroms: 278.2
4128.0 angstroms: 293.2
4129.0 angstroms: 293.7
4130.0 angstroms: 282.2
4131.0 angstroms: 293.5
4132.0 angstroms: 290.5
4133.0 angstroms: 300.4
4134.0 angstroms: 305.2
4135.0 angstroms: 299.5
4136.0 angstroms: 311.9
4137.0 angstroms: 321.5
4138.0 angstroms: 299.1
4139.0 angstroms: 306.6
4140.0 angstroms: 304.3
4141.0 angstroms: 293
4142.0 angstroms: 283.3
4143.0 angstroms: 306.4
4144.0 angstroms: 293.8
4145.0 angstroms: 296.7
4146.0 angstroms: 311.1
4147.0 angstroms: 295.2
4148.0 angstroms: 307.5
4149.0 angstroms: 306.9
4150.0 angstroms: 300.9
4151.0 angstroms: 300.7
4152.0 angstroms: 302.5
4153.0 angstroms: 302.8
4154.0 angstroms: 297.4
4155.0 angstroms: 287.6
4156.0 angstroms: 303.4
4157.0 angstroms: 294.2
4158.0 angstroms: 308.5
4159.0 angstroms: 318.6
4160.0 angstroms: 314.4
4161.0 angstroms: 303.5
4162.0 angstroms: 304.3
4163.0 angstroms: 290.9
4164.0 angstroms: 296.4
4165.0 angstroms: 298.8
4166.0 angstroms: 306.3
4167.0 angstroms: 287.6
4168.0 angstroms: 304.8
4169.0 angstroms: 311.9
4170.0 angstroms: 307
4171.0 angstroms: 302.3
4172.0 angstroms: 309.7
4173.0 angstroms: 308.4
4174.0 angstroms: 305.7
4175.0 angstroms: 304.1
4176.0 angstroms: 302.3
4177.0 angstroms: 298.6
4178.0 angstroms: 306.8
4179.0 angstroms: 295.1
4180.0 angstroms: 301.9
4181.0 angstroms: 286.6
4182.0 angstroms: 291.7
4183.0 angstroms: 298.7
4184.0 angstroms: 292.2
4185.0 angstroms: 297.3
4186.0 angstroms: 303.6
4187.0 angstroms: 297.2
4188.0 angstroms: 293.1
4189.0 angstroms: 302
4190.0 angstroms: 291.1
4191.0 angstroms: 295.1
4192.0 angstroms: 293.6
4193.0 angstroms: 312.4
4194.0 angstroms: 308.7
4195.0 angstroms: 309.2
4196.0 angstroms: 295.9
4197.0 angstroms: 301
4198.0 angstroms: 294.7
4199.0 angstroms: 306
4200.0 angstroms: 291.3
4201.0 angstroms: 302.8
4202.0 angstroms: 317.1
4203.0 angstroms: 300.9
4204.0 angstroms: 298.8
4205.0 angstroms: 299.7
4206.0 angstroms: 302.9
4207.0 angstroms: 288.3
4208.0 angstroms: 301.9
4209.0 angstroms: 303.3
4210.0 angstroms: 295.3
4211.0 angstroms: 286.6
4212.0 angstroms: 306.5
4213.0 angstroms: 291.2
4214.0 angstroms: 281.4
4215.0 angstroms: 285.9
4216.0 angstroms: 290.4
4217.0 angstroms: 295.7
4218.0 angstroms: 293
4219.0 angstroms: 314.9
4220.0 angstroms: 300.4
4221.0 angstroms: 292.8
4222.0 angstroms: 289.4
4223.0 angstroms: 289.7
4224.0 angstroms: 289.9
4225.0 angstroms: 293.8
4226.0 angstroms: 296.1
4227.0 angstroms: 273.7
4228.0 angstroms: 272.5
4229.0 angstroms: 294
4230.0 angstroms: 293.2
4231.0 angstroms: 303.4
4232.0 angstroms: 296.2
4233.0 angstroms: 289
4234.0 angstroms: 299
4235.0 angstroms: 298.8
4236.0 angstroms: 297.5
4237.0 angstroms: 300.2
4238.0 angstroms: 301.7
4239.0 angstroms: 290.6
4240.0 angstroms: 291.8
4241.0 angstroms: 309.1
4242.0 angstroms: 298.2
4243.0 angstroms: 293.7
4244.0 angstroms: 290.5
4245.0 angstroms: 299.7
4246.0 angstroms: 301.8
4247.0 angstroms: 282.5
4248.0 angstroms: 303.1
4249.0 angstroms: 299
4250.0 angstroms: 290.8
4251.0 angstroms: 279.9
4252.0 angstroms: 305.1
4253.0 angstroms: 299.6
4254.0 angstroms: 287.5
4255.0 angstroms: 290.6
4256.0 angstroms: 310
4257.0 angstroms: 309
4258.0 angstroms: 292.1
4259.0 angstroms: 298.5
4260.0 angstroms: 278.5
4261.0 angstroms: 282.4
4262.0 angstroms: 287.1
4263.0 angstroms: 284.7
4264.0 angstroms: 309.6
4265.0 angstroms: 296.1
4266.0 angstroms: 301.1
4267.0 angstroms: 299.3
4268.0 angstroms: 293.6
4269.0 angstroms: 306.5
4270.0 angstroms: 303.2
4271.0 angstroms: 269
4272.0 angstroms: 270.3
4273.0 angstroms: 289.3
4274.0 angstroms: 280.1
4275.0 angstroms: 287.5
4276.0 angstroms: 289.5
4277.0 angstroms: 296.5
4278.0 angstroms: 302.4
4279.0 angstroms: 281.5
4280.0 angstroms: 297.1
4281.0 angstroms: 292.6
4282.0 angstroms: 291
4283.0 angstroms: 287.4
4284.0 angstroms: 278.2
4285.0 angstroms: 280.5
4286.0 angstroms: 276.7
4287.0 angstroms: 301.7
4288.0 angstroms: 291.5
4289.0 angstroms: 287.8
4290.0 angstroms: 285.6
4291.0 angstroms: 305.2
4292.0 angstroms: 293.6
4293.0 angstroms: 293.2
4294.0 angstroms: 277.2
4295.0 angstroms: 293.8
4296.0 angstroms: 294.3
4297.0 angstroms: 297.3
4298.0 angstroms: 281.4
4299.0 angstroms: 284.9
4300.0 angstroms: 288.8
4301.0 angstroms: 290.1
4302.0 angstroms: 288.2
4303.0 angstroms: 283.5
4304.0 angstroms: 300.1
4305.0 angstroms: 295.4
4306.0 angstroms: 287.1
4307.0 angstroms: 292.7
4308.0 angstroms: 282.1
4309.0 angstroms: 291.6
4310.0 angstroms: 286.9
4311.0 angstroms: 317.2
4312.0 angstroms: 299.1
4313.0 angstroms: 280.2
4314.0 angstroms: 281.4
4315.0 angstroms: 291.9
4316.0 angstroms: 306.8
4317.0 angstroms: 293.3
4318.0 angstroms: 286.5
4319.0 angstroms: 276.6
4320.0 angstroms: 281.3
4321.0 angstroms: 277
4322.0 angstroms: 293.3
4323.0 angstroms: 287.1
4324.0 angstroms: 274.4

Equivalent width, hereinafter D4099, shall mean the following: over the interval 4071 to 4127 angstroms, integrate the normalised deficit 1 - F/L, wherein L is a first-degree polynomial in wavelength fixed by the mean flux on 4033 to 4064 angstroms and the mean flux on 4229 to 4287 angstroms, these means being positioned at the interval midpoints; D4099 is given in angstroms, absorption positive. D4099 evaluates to 5.0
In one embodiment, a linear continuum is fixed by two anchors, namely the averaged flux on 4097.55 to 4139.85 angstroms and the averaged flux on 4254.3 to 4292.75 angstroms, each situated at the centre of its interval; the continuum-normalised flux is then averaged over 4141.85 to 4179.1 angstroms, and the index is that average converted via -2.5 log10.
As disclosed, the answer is -0.088 mag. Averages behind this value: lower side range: 274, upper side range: 291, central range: 302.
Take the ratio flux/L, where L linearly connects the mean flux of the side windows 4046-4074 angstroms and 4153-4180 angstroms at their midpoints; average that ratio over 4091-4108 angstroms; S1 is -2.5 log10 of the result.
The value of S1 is 0.255 mag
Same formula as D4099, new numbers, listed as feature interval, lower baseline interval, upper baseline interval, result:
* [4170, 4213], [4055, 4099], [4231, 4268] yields -0.8 angstroms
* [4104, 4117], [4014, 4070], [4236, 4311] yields 1.1 angstroms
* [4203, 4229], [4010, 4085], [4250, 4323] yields 0.1 angstroms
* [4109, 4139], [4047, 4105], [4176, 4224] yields -0.5 angstroms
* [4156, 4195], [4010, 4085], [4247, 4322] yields -0.5 angstroms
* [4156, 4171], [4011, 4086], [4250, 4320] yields -0.2 angstroms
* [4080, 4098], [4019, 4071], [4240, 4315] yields 1.2 angstroms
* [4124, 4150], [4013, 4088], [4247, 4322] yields 0.2 angstroms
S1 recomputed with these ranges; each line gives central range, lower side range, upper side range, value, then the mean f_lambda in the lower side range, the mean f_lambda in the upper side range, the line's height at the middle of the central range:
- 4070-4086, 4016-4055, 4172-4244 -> 0.02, 308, 297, 305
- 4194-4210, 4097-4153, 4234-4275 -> -0.05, 280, 294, 289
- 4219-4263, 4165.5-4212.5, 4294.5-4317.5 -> 0.01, 300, 292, 297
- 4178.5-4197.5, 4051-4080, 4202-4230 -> -0.01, 301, 294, 295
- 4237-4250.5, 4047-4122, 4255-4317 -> -0.03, 283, 291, 290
